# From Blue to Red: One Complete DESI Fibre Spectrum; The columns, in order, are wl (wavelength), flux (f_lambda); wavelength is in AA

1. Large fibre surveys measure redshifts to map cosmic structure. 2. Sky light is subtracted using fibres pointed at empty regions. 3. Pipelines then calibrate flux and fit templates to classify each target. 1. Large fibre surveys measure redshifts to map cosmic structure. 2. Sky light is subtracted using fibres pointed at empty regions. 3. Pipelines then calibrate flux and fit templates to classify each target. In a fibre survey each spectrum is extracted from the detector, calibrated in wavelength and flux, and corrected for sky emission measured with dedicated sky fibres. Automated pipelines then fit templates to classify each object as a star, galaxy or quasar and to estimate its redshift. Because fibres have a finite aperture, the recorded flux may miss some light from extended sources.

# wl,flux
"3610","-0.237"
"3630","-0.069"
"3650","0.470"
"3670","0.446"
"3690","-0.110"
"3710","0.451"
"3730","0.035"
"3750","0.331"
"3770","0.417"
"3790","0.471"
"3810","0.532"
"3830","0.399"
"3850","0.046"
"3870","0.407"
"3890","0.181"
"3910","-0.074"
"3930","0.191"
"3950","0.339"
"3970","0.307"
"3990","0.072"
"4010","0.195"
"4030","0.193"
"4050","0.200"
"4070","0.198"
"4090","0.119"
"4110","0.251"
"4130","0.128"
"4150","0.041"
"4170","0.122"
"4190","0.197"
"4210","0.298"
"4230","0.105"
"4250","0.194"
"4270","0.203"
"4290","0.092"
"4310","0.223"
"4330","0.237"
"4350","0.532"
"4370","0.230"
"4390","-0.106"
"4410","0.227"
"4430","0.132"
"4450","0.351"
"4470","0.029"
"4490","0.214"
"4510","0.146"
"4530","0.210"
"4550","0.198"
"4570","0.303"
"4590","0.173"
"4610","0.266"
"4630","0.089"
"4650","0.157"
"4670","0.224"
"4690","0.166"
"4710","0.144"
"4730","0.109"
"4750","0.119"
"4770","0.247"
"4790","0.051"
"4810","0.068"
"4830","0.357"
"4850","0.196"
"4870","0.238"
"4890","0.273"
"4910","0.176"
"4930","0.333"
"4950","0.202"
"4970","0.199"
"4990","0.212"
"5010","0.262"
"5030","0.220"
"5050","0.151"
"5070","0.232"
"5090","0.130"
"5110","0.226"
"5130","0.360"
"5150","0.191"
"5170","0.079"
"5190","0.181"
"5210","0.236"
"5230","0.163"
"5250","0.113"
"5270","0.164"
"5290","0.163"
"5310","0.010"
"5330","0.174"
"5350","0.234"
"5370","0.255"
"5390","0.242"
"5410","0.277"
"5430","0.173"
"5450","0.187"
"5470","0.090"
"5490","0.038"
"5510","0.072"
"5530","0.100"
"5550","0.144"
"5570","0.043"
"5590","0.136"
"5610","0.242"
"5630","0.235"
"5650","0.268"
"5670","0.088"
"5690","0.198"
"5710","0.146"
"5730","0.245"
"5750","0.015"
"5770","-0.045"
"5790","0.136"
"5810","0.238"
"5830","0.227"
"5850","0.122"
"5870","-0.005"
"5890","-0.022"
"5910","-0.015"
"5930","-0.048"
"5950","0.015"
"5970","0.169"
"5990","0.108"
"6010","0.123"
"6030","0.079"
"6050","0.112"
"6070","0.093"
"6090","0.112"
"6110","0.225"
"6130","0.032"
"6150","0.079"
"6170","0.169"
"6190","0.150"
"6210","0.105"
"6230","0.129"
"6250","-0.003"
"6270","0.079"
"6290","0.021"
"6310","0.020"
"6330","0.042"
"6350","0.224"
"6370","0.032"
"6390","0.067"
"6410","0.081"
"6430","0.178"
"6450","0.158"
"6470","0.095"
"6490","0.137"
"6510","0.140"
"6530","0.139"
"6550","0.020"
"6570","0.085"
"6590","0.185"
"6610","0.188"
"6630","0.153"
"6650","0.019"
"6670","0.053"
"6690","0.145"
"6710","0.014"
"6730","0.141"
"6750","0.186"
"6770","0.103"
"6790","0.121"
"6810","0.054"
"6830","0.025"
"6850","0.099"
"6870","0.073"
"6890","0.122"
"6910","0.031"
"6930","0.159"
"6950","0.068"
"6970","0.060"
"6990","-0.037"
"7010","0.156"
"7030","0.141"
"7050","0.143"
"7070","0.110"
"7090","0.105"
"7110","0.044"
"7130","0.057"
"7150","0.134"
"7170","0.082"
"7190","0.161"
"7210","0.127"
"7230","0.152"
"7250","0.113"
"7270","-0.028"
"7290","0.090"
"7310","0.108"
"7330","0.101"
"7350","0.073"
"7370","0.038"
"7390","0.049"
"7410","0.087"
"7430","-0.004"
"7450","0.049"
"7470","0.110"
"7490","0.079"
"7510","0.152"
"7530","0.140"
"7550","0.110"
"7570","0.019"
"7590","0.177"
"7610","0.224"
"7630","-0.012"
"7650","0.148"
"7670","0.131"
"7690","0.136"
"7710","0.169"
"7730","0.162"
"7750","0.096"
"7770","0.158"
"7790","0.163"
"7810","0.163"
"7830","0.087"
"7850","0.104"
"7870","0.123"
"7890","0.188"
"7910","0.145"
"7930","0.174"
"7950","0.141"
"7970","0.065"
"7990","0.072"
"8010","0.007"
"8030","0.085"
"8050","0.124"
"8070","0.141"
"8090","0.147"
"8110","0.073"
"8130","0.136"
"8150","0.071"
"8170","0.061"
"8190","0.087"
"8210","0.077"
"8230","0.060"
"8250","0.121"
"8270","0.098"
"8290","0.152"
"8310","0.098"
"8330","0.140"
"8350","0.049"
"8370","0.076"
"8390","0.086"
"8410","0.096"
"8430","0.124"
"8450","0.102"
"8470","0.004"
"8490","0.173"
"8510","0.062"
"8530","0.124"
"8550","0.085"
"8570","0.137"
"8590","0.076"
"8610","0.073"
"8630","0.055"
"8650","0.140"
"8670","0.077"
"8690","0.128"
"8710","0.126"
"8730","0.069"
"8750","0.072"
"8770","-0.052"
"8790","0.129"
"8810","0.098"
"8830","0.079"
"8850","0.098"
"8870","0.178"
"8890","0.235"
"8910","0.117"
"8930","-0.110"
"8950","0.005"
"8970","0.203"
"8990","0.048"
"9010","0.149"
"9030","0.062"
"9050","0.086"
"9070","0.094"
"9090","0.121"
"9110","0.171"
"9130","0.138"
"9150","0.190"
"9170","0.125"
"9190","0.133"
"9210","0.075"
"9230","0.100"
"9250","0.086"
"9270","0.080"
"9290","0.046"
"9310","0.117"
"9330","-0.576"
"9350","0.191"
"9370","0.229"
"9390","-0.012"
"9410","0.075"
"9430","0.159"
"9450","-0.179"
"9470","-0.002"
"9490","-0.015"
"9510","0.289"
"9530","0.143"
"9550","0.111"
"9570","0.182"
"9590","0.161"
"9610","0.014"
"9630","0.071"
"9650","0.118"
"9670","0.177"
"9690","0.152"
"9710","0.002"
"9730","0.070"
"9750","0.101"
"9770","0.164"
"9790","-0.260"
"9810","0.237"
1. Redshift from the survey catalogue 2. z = 0.42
